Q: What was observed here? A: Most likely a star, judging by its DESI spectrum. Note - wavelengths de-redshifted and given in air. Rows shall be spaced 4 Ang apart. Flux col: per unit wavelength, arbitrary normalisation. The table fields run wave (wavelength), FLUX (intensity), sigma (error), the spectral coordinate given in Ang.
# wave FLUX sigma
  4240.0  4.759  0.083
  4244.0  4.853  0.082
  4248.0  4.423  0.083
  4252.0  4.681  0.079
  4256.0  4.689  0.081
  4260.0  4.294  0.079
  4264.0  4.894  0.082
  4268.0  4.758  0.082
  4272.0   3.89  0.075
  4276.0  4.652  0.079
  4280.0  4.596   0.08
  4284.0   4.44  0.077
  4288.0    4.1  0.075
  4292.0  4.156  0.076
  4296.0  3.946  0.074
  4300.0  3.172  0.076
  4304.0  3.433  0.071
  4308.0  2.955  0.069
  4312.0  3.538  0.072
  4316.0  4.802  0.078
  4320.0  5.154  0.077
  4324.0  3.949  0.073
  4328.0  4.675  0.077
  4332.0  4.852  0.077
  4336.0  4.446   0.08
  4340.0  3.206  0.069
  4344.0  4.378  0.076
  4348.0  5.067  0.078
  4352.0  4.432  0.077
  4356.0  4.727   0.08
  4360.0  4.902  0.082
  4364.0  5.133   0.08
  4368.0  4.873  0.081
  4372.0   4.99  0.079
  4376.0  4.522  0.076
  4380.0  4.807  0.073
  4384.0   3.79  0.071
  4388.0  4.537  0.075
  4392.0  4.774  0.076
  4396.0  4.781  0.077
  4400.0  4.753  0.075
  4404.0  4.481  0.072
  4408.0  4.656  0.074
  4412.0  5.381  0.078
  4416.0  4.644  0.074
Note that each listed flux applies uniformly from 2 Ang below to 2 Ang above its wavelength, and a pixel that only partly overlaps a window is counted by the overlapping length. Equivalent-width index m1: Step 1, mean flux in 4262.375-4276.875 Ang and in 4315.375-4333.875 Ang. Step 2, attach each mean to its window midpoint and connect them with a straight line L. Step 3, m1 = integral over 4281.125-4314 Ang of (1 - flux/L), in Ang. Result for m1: 6.2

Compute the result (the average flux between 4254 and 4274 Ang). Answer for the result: 4.51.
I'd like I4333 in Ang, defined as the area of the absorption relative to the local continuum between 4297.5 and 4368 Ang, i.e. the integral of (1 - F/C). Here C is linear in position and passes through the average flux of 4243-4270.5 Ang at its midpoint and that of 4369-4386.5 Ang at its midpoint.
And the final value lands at 4.3 Ang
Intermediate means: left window 4.63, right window 4.55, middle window 4.3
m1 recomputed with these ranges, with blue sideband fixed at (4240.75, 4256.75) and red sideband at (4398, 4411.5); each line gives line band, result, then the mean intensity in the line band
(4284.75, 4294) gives 1.01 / 4.17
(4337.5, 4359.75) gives 1.38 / 4.41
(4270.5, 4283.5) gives 0.75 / 4.41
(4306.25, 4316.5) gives 2.30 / 3.63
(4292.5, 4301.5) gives 1.92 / 3.68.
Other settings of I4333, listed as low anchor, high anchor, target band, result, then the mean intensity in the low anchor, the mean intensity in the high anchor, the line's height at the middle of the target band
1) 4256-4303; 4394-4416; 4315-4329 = -0.59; 4.26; 4.8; 4.44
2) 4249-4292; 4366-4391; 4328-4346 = 1.10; 4.48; 4.59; 4.55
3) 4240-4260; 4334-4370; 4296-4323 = 4.37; 4.63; 4.57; 4.6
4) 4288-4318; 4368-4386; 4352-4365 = -1.40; 3.74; 4.57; 4.36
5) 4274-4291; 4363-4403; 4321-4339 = 0.40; 4.43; 4.68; 4.55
